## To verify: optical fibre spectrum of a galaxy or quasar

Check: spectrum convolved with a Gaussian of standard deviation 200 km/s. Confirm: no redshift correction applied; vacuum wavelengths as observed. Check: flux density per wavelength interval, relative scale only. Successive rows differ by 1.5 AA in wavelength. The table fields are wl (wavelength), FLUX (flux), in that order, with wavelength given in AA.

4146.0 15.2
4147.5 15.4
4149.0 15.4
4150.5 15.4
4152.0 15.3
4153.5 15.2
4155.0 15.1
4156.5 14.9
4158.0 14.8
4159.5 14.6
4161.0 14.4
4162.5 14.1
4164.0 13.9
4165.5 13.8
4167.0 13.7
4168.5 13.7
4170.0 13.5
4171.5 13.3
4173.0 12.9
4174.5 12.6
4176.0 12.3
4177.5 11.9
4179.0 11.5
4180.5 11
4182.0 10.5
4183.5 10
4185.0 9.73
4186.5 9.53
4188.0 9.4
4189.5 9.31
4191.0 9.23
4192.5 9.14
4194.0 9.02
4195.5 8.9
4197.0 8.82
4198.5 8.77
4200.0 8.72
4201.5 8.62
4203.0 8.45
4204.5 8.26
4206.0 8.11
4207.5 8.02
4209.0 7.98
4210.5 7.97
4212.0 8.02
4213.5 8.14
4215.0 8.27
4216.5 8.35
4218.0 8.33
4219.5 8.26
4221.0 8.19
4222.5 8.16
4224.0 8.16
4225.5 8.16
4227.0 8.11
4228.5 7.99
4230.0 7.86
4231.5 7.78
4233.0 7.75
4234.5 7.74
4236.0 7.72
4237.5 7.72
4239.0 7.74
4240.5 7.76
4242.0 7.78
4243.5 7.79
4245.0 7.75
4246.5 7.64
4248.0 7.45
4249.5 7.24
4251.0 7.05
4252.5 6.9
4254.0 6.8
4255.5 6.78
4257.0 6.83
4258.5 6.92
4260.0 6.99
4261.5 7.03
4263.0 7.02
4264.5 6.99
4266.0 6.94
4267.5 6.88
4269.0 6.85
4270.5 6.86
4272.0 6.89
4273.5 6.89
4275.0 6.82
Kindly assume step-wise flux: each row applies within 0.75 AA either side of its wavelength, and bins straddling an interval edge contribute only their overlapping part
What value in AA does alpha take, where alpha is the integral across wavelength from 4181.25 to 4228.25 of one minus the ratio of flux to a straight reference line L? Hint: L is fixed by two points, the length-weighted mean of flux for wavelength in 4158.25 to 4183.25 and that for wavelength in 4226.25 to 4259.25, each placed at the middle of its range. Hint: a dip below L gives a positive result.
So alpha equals 7.7 AA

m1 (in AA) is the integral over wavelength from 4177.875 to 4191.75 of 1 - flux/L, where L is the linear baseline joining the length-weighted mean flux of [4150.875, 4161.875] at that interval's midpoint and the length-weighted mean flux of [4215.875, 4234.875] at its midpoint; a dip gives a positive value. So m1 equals 2.33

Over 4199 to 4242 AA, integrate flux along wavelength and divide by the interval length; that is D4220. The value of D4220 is 8.08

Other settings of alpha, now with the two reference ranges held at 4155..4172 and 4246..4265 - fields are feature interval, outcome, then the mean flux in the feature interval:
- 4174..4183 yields 1.0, 11.6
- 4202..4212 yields 2.4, 8.14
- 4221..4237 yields 2.0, 7.95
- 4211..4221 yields 1.8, 8.22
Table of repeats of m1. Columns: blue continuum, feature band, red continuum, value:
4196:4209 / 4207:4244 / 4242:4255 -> -0.5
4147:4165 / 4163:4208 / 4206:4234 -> 4.7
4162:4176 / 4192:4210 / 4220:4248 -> 3.6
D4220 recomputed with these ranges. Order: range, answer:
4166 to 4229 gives 9.62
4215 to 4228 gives 8.21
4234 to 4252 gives 7.6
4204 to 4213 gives 8.06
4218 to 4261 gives 7.62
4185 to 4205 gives 8.97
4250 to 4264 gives 6.93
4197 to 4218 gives 8.3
